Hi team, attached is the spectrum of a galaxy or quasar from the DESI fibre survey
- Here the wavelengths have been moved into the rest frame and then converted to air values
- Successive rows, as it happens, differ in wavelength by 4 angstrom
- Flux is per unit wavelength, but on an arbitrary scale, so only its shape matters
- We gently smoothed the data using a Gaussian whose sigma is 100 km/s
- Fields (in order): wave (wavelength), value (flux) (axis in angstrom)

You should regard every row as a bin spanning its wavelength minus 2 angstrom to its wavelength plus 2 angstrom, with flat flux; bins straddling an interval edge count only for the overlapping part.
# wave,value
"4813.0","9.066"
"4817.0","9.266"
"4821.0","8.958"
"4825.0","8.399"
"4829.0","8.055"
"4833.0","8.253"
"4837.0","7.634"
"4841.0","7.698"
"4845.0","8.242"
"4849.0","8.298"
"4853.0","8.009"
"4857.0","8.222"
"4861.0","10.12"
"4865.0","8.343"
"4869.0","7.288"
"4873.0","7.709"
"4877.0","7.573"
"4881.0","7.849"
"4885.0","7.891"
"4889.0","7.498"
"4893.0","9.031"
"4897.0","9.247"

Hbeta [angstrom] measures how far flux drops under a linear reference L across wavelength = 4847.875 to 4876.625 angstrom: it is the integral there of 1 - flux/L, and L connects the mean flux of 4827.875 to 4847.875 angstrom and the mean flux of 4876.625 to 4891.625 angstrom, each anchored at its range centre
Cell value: -1.35 angstrom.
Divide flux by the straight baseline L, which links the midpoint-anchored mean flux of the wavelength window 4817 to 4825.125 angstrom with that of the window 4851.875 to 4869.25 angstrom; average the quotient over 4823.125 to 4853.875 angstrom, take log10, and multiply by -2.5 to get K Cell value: 0.08 mag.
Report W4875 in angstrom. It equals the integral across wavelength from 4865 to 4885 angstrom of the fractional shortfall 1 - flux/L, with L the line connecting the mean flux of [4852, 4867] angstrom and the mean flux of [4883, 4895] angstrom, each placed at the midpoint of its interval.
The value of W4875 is 1.7 angstrom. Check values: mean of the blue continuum 8.72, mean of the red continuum 8.14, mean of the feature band 7.71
